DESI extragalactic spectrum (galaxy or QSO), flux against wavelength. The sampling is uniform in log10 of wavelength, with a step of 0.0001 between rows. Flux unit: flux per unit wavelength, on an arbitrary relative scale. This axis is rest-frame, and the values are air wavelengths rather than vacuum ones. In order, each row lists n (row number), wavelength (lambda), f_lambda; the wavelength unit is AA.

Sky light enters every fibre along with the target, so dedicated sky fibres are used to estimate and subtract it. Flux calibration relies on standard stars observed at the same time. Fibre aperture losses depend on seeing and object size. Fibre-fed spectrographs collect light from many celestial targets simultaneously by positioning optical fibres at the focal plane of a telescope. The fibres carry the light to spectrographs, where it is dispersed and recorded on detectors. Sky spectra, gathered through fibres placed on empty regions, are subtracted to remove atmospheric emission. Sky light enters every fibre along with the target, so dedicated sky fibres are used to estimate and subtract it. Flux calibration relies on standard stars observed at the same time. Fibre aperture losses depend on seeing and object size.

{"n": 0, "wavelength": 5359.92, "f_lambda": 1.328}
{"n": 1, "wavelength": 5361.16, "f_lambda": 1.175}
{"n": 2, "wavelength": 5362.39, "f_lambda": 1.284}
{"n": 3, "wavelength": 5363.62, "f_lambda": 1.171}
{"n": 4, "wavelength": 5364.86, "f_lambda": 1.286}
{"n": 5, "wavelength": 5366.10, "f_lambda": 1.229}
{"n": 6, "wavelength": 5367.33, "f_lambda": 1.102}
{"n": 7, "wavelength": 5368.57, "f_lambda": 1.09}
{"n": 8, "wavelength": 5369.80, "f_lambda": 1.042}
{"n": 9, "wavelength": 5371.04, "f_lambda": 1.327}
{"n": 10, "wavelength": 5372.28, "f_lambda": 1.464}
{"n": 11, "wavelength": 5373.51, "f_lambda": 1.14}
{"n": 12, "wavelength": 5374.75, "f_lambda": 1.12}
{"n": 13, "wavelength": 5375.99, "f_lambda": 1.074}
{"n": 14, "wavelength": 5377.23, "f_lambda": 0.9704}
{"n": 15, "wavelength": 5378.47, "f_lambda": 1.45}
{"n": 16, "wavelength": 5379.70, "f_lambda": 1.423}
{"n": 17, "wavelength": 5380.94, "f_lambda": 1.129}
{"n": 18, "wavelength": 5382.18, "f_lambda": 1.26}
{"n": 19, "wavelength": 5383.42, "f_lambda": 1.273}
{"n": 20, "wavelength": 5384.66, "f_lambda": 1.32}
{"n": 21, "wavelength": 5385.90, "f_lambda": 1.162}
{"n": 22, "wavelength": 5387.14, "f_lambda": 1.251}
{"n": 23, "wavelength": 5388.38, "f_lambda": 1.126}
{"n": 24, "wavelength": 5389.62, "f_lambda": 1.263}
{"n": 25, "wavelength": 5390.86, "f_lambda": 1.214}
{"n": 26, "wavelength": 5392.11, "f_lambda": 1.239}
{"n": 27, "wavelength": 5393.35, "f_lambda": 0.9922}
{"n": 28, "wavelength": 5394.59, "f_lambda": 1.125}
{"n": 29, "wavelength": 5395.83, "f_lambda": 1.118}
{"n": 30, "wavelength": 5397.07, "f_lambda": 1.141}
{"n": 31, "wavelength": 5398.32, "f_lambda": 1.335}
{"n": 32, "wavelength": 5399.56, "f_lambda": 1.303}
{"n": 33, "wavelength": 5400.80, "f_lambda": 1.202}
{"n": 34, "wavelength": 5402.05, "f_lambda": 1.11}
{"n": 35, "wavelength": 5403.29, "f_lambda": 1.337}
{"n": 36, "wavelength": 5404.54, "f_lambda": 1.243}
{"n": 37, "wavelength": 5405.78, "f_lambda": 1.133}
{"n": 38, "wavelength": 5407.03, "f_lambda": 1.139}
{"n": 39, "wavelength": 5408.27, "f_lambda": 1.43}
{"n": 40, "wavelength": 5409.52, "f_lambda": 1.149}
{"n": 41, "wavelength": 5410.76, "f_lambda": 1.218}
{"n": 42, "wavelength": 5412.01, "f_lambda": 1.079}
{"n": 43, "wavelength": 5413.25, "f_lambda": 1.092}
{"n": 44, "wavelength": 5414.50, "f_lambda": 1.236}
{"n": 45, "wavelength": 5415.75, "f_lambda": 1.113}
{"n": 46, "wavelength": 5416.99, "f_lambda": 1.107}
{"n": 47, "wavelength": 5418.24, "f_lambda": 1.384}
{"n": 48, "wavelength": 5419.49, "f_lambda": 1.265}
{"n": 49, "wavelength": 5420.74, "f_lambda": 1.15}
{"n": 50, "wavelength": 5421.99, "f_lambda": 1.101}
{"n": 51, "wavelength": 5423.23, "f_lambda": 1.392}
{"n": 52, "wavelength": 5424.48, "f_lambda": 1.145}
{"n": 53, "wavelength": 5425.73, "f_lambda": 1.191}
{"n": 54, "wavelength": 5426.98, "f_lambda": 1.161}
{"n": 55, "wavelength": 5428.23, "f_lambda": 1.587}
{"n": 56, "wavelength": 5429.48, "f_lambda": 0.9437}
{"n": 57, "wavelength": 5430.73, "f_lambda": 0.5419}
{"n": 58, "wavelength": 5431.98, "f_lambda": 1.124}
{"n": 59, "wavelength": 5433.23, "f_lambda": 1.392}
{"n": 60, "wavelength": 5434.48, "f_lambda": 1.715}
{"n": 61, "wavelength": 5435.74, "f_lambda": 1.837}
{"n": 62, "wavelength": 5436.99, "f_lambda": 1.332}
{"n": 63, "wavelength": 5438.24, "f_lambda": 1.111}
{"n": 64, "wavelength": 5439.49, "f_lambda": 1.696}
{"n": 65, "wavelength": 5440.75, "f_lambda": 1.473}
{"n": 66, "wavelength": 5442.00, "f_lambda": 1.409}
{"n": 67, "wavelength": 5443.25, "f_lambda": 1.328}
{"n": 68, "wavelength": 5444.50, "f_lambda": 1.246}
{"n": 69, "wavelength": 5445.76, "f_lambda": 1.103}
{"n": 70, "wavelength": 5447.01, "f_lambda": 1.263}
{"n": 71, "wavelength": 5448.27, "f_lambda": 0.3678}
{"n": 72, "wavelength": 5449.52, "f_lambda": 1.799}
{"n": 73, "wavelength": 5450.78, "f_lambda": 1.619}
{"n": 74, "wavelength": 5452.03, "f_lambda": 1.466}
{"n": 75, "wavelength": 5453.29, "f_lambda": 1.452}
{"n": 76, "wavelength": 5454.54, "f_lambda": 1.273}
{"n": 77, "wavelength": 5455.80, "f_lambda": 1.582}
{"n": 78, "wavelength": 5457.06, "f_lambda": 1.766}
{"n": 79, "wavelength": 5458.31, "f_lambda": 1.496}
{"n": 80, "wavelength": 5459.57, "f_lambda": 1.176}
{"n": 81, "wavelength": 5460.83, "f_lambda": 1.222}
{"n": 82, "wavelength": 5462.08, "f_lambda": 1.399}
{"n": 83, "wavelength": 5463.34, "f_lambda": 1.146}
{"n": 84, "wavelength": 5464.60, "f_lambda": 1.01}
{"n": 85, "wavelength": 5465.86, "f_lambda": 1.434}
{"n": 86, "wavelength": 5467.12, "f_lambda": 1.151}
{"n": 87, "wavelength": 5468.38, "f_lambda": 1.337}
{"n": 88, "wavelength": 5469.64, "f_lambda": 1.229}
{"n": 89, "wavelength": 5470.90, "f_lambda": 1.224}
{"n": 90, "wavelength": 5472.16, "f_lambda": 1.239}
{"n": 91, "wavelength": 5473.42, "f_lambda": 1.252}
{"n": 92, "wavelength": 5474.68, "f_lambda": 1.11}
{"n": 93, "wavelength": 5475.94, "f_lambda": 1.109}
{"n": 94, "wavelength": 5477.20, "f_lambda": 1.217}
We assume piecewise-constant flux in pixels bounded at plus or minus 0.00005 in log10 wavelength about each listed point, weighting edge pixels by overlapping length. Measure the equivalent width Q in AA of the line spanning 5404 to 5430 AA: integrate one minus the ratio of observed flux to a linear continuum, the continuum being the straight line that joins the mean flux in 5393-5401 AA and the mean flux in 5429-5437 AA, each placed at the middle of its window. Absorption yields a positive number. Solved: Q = 0.5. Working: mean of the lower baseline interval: 1.18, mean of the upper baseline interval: 1.27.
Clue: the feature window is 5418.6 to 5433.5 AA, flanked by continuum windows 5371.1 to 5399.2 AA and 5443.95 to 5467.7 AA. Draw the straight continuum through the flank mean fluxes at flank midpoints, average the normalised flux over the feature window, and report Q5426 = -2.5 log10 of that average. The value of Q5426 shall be 0.09 mag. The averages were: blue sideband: 1.21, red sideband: 1.31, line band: 1.16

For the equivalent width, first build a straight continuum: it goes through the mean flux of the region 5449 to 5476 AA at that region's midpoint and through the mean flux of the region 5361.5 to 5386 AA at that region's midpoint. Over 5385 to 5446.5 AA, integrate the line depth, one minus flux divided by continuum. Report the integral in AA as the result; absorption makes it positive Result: 2.0 AA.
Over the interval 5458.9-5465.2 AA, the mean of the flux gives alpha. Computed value 1.19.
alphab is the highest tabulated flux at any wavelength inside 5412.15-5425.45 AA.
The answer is 1.392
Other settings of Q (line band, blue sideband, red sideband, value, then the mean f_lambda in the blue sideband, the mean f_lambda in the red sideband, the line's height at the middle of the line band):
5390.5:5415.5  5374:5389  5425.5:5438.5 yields 1.0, 1.21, 1.27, 1.24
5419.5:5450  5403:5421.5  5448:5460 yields 1.4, 1.2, 1.43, 1.33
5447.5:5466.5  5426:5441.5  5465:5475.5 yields -1.2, 1.32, 1.24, 1.27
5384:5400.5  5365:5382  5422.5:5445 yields 0.5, 1.2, 1.31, 1.24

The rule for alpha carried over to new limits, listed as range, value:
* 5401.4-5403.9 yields 1.22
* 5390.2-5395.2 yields 1.14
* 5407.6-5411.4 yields 1.26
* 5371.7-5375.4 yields 1.24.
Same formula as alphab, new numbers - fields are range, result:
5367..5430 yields 1.587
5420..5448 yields 1.837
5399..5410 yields 1.43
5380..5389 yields 1.32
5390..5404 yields 1.337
